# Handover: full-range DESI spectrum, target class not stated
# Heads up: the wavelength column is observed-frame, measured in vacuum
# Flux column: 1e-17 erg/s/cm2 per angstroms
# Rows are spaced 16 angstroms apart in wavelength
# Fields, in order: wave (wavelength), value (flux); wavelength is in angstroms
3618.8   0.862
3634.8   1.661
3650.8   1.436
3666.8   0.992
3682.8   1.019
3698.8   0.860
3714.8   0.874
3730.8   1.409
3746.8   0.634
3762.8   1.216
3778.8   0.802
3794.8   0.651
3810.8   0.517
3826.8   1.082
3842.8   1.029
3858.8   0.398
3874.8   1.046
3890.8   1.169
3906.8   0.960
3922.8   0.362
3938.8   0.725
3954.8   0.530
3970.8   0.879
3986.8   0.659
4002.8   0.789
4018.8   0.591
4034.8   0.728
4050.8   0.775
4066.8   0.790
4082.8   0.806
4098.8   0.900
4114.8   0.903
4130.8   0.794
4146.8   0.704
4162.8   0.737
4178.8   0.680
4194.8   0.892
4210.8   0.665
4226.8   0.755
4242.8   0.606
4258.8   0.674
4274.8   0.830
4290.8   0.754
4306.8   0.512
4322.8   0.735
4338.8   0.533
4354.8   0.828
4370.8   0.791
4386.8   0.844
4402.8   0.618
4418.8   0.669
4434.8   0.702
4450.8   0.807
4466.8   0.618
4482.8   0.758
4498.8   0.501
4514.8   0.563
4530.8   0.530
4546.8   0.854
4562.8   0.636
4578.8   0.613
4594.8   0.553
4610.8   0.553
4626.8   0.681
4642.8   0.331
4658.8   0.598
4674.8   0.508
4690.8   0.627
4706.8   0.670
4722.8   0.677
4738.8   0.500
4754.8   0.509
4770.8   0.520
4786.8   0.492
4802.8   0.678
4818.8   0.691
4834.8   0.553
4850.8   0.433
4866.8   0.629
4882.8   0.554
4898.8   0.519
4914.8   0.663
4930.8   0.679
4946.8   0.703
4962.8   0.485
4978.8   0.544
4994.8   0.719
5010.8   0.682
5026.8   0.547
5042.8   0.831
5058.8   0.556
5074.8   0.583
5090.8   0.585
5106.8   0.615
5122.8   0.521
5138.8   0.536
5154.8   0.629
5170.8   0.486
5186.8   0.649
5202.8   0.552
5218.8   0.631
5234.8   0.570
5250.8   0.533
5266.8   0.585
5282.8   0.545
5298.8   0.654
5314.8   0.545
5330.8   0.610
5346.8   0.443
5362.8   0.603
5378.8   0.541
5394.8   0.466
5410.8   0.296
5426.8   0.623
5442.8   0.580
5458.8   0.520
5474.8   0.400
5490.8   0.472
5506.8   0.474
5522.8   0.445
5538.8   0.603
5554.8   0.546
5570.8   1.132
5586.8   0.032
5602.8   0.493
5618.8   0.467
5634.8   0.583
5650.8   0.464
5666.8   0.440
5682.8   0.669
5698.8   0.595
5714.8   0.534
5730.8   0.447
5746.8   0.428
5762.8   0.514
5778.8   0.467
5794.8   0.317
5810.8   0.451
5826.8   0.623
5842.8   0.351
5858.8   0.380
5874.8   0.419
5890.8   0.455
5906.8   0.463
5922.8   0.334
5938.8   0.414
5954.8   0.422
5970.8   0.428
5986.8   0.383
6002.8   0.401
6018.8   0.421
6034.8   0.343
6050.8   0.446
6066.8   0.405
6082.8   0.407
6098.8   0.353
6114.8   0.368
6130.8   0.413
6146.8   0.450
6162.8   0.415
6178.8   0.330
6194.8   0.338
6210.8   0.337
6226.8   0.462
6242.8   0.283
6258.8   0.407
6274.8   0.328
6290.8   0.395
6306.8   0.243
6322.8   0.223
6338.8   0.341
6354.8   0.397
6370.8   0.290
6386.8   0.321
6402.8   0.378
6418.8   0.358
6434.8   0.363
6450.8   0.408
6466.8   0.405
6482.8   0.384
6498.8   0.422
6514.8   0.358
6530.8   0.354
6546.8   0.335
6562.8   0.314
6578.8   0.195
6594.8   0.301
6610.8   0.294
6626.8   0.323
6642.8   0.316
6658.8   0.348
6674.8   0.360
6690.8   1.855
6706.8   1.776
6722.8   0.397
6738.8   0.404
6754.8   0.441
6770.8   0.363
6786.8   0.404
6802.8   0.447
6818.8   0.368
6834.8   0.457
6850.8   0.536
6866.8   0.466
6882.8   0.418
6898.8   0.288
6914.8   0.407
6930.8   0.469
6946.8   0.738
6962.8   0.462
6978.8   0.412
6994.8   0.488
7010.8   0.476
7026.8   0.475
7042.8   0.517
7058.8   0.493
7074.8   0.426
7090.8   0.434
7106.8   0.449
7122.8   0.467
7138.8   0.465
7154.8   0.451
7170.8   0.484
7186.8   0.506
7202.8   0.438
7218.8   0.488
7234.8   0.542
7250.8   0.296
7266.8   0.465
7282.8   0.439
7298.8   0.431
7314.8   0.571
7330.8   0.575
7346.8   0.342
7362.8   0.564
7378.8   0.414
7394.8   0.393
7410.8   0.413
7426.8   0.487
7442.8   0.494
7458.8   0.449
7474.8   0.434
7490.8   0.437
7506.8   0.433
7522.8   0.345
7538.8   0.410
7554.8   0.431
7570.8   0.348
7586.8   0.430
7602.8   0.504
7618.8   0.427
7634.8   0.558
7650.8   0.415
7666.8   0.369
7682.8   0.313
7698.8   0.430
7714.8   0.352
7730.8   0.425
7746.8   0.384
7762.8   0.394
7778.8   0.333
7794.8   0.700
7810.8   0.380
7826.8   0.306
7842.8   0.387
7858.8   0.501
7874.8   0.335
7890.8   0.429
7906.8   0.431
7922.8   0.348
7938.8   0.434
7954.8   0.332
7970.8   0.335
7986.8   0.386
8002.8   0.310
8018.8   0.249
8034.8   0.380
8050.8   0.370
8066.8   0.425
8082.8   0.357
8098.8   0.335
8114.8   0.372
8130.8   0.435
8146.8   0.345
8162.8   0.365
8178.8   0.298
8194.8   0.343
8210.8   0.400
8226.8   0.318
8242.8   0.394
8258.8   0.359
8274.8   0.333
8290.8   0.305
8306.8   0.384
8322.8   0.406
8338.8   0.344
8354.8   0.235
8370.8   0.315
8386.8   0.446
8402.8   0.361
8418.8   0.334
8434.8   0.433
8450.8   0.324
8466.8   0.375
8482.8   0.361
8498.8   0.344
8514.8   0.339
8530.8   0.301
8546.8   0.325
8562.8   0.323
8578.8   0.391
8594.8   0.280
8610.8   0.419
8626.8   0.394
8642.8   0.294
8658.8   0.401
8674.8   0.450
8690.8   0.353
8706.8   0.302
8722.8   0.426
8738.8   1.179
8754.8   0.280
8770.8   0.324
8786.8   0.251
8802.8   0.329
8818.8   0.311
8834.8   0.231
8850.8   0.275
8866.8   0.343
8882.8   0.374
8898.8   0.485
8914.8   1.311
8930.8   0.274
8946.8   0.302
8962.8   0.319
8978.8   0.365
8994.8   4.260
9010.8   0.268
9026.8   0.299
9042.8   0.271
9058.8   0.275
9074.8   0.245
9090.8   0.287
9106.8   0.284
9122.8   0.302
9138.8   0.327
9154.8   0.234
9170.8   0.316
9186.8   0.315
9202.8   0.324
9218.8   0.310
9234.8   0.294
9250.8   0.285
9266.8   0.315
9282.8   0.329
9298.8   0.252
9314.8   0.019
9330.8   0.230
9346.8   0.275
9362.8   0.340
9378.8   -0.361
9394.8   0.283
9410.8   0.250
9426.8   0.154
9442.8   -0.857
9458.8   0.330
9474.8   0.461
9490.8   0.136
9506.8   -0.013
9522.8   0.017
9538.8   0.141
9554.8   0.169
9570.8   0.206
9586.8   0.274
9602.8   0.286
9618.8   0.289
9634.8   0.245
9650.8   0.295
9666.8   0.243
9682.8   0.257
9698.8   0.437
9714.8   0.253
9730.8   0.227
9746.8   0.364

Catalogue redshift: 0.80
